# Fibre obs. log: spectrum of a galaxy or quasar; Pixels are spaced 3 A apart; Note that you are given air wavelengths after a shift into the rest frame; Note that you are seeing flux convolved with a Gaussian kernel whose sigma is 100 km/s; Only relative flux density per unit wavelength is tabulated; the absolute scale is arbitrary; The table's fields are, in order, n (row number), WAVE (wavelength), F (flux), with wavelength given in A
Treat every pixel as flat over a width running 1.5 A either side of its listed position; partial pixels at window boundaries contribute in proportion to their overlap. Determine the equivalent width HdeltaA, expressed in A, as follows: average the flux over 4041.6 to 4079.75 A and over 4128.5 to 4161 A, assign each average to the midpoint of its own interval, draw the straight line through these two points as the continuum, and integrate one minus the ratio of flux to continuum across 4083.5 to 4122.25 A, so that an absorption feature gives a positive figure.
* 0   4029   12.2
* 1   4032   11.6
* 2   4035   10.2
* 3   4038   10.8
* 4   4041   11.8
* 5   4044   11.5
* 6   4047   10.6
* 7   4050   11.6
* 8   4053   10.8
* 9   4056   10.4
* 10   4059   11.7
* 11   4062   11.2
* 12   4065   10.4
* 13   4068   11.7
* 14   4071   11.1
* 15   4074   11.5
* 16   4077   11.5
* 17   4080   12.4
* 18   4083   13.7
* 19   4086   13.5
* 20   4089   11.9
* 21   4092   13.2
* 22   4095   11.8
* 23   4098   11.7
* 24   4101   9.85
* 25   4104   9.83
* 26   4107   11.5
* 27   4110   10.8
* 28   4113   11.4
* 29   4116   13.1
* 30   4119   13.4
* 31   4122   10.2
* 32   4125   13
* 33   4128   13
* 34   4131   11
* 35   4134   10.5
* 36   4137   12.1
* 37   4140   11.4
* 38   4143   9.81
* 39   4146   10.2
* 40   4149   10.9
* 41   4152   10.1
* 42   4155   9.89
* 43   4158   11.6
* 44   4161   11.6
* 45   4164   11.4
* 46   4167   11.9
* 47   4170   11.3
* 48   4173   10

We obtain -2.69 A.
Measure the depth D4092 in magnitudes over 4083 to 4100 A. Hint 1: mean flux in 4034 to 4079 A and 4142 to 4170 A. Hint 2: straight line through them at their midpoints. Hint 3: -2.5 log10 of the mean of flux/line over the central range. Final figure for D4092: -0.13 mag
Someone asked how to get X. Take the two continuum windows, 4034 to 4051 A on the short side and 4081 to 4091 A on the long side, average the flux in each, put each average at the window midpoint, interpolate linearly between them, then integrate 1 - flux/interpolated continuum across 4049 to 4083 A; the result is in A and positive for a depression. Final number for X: 2.0 A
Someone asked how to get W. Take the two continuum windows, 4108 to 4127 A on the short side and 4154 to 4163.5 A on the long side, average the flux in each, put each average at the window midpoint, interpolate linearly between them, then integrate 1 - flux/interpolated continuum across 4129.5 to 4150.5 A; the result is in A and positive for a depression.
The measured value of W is 1.2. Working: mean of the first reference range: 12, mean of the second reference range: 11.1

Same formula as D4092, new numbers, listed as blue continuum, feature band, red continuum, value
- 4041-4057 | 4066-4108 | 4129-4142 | -0.060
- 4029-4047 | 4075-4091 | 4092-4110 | -0.132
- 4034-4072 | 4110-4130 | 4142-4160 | -0.147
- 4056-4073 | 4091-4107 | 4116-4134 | 0.041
